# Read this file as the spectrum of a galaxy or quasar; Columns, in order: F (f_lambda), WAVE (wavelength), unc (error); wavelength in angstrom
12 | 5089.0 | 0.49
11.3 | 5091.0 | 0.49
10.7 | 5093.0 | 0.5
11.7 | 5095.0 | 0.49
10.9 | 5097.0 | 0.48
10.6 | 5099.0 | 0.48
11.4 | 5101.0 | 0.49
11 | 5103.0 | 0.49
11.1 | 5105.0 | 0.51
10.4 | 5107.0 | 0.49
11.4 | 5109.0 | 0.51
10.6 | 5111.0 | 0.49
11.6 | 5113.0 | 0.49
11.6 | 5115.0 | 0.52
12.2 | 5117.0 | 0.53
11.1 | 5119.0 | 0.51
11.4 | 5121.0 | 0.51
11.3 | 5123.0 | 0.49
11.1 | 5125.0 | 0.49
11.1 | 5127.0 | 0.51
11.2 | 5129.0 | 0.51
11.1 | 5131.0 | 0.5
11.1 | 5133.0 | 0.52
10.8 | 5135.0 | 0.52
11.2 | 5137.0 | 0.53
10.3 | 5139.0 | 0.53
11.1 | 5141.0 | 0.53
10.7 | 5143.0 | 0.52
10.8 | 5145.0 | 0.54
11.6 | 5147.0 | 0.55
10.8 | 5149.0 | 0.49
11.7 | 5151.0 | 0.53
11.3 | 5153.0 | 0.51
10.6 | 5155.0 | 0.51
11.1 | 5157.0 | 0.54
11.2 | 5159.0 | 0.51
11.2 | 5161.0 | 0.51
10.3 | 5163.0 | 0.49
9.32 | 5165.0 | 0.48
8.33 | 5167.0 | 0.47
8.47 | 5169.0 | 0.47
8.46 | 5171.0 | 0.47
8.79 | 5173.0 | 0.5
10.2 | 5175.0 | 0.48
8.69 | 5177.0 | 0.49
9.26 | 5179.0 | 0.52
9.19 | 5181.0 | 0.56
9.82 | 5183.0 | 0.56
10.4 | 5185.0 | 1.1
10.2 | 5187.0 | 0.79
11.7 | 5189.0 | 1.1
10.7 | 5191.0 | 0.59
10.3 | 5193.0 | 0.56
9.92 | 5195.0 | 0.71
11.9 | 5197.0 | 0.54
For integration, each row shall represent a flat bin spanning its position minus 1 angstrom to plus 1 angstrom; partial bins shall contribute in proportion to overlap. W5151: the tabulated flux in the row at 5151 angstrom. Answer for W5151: 11.7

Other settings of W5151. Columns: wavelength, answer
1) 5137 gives 11.2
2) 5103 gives 11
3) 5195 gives 9.92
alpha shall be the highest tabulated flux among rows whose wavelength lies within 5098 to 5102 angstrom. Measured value 11.4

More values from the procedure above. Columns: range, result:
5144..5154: 11.7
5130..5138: 11.2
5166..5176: 10.2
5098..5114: 11.6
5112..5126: 12.2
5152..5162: 11.3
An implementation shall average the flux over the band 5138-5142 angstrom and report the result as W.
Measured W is 10.7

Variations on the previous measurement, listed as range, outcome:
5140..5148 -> 11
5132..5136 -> 10.9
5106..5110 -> 10.9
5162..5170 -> 9.11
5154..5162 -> 11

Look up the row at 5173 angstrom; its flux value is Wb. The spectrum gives 8.79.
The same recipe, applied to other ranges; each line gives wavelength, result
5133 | 11.1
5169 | 8.47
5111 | 10.6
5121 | 11.4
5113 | 11.6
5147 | 11.6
